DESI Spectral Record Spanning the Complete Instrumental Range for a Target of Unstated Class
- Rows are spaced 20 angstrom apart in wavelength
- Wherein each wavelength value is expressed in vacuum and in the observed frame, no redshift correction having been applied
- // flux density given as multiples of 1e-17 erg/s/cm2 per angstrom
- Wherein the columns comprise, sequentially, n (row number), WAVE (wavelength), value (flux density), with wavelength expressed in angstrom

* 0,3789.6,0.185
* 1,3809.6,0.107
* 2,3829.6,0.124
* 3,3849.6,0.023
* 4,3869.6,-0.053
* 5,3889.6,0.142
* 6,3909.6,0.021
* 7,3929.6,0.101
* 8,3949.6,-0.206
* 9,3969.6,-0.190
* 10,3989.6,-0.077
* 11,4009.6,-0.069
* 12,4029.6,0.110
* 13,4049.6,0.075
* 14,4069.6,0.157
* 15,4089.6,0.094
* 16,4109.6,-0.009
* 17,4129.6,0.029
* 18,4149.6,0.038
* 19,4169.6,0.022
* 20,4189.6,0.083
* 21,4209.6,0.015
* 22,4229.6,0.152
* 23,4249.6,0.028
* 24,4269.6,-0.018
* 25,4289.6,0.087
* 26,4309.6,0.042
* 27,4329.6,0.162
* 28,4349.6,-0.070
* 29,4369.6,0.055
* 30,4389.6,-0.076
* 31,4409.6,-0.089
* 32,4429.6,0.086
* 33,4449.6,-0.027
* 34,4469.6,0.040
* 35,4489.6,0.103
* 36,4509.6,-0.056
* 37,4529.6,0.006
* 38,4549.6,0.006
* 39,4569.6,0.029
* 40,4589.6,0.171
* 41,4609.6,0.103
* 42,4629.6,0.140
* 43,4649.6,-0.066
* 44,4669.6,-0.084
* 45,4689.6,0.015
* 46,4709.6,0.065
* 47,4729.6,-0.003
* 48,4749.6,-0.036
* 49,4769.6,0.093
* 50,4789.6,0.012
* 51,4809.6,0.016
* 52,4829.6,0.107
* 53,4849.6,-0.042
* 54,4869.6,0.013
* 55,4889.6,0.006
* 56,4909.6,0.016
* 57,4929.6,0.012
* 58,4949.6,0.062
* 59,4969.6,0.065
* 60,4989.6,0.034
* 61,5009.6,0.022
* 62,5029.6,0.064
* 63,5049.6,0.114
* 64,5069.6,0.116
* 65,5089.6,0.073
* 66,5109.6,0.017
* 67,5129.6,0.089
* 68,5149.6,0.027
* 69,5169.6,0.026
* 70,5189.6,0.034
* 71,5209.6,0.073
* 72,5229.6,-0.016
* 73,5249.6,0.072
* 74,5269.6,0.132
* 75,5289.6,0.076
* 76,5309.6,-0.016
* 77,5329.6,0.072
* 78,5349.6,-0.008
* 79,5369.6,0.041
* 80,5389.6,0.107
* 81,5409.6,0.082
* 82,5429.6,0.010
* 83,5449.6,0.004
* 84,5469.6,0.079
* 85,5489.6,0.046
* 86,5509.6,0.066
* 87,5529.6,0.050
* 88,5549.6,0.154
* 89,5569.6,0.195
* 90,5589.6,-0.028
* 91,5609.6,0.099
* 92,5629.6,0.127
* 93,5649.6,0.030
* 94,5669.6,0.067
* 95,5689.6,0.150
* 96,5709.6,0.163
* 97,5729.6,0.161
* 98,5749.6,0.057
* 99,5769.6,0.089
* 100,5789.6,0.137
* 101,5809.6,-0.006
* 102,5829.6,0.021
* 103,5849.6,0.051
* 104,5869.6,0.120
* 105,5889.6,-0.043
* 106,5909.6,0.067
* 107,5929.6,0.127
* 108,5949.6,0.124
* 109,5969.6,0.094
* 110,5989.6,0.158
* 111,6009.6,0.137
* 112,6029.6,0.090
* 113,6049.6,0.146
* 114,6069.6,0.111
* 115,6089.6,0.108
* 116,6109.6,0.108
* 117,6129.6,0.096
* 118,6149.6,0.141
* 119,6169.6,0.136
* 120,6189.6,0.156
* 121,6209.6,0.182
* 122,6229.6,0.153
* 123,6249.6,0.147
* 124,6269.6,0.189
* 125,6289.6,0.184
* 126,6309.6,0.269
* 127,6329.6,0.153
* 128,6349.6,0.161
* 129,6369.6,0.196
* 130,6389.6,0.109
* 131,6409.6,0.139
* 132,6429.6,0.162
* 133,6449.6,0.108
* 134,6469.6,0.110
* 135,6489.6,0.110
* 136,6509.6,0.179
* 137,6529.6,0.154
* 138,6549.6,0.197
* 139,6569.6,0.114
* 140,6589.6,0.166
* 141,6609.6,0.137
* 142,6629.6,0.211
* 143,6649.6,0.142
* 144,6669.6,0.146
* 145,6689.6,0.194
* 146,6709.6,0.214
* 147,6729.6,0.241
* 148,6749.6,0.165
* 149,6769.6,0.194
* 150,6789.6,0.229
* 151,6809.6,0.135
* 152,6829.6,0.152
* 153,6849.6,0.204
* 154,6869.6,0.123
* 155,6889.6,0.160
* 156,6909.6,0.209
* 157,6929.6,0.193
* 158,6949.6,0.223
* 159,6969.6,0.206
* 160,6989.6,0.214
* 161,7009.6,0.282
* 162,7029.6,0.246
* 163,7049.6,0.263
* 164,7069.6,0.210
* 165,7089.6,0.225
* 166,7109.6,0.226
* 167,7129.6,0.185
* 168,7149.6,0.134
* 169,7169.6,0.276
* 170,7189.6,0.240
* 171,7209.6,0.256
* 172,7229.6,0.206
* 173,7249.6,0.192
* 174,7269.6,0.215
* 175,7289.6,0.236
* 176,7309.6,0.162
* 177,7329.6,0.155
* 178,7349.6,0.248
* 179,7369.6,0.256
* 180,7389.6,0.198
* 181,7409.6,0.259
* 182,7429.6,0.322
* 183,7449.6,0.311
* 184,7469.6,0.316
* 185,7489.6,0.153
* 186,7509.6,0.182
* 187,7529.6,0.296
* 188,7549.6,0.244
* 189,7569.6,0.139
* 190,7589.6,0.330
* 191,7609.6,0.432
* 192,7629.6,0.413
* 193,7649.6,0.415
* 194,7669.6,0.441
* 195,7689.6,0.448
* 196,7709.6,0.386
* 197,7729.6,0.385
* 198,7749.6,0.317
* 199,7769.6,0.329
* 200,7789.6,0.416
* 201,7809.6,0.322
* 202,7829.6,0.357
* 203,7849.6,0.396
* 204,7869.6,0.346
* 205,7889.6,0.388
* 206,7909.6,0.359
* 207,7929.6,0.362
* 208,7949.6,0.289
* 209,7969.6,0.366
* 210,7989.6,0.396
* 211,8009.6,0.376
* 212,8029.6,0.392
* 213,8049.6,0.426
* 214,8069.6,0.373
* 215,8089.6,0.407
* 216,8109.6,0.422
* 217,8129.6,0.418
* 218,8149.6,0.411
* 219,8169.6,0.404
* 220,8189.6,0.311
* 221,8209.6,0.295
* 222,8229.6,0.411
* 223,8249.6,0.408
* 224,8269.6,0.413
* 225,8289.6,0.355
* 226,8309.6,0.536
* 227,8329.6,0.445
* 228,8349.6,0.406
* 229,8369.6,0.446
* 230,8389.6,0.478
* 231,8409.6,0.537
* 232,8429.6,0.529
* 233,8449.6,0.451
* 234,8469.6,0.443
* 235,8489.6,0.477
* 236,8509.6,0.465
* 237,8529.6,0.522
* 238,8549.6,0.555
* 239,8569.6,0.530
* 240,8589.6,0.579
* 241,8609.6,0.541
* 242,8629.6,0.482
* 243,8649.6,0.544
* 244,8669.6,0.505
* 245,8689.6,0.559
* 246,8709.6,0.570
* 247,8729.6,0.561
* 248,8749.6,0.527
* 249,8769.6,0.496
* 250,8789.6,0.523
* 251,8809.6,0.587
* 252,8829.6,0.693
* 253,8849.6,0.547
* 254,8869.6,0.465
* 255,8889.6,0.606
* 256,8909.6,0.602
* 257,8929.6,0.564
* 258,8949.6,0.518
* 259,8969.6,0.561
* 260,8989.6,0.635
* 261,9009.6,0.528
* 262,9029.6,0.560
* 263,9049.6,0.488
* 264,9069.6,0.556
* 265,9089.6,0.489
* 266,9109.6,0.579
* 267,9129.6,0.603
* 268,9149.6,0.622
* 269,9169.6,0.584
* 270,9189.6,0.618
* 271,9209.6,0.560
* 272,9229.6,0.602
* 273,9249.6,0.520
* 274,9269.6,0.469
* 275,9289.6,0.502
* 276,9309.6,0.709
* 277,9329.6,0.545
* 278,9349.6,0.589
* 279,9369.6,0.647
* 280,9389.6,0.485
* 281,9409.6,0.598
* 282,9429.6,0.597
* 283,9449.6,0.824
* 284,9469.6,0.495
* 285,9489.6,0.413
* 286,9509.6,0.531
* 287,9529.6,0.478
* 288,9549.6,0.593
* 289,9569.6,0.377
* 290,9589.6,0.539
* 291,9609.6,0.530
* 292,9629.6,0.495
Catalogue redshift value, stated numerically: 0.906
